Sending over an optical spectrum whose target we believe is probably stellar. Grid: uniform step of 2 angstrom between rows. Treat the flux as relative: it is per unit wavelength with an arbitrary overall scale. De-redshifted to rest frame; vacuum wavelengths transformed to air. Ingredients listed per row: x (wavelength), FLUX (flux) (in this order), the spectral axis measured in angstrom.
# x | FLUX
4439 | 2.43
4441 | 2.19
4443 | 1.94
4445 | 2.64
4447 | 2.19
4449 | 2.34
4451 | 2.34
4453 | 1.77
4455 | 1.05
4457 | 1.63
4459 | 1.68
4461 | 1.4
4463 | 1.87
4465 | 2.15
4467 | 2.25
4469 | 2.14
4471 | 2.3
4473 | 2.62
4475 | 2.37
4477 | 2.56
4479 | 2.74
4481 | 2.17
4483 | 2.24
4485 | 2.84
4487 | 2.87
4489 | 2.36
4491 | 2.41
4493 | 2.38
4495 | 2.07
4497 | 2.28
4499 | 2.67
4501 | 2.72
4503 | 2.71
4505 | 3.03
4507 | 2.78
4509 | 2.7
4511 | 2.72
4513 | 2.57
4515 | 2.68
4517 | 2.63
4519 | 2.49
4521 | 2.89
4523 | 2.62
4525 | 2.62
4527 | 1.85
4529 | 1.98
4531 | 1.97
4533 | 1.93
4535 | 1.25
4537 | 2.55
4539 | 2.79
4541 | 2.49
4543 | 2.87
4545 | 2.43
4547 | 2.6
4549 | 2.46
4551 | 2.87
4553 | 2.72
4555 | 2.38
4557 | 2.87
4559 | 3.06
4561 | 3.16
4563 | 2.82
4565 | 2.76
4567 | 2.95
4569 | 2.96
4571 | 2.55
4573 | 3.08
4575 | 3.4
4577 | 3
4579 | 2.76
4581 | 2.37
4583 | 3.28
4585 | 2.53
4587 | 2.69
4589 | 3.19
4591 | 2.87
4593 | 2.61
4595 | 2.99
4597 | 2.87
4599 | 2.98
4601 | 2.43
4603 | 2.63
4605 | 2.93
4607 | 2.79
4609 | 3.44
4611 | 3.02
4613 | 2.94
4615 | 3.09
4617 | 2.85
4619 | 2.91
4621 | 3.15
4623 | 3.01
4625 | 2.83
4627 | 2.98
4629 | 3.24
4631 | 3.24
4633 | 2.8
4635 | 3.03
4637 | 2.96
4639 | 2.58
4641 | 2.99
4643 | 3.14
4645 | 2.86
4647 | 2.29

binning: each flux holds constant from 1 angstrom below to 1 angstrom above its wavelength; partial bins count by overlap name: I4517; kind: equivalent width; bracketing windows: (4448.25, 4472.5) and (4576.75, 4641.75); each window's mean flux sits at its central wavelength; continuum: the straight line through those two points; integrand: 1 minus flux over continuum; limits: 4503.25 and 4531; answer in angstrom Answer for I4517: -3.3 angstrom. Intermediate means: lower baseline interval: 1.92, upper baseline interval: 2.91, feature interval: 2.56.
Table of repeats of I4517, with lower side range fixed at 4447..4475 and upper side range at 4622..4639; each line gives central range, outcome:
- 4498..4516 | -3.78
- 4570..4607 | -1.42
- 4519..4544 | 0.80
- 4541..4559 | -1.09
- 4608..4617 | -0.67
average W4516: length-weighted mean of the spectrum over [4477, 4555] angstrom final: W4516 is 2.5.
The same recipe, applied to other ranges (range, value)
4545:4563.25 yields 2.75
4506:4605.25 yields 2.67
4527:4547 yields 2.25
